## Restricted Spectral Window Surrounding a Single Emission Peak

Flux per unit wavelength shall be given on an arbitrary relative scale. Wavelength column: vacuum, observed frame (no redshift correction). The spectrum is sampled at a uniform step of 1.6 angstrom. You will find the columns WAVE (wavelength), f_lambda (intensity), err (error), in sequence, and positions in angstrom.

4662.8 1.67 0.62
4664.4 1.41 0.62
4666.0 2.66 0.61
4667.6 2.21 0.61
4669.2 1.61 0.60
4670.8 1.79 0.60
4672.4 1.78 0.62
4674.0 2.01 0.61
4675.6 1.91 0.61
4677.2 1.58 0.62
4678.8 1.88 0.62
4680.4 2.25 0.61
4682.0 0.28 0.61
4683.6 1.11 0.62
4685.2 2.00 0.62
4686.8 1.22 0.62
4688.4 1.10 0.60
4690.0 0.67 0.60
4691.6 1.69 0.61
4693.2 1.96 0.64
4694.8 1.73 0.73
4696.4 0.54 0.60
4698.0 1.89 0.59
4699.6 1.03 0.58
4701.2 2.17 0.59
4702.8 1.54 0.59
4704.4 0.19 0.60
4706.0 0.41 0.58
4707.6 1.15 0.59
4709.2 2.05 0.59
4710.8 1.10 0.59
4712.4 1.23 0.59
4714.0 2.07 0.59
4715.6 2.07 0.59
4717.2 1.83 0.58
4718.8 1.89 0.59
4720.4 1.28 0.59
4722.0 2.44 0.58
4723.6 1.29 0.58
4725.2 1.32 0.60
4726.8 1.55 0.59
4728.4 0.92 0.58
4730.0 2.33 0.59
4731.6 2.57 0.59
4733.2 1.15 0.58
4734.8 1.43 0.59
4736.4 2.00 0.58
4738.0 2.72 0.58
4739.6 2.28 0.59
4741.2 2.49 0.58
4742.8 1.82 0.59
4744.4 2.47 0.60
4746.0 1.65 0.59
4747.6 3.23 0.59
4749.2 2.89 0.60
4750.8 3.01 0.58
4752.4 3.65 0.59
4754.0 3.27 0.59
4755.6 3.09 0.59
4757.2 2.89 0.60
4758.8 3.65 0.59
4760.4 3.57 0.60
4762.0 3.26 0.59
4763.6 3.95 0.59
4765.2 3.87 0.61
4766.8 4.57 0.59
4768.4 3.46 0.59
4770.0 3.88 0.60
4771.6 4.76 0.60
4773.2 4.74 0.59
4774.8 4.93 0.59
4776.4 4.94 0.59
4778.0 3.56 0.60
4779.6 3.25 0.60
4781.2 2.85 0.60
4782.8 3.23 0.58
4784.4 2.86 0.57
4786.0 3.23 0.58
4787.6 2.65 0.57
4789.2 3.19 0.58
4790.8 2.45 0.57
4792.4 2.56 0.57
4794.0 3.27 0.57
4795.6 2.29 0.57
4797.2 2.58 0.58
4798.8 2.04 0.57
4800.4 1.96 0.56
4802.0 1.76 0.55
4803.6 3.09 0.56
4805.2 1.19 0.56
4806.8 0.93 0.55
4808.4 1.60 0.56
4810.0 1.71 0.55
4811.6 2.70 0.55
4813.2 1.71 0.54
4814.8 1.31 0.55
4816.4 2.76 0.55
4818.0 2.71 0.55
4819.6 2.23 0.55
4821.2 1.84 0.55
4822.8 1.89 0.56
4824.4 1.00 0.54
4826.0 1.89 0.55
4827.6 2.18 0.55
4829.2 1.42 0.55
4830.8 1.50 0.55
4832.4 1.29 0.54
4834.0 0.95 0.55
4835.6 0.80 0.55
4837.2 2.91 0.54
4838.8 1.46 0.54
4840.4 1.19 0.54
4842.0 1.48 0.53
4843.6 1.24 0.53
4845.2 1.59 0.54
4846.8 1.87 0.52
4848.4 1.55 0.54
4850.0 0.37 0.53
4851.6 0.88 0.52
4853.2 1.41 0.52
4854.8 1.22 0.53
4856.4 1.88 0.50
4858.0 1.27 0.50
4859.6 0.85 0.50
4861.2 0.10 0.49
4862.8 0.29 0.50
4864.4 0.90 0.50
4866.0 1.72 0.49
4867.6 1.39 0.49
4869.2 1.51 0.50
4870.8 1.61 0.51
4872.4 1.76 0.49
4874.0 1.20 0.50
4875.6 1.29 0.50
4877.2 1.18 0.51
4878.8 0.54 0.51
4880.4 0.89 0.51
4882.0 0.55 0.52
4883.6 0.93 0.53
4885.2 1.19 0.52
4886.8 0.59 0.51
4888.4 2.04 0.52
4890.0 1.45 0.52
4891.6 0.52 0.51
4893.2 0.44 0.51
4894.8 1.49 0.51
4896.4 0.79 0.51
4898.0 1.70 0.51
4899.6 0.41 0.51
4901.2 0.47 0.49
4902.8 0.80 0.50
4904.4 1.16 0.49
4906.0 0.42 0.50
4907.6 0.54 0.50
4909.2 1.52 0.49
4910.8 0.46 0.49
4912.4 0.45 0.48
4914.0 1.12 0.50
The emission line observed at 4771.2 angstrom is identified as C IV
